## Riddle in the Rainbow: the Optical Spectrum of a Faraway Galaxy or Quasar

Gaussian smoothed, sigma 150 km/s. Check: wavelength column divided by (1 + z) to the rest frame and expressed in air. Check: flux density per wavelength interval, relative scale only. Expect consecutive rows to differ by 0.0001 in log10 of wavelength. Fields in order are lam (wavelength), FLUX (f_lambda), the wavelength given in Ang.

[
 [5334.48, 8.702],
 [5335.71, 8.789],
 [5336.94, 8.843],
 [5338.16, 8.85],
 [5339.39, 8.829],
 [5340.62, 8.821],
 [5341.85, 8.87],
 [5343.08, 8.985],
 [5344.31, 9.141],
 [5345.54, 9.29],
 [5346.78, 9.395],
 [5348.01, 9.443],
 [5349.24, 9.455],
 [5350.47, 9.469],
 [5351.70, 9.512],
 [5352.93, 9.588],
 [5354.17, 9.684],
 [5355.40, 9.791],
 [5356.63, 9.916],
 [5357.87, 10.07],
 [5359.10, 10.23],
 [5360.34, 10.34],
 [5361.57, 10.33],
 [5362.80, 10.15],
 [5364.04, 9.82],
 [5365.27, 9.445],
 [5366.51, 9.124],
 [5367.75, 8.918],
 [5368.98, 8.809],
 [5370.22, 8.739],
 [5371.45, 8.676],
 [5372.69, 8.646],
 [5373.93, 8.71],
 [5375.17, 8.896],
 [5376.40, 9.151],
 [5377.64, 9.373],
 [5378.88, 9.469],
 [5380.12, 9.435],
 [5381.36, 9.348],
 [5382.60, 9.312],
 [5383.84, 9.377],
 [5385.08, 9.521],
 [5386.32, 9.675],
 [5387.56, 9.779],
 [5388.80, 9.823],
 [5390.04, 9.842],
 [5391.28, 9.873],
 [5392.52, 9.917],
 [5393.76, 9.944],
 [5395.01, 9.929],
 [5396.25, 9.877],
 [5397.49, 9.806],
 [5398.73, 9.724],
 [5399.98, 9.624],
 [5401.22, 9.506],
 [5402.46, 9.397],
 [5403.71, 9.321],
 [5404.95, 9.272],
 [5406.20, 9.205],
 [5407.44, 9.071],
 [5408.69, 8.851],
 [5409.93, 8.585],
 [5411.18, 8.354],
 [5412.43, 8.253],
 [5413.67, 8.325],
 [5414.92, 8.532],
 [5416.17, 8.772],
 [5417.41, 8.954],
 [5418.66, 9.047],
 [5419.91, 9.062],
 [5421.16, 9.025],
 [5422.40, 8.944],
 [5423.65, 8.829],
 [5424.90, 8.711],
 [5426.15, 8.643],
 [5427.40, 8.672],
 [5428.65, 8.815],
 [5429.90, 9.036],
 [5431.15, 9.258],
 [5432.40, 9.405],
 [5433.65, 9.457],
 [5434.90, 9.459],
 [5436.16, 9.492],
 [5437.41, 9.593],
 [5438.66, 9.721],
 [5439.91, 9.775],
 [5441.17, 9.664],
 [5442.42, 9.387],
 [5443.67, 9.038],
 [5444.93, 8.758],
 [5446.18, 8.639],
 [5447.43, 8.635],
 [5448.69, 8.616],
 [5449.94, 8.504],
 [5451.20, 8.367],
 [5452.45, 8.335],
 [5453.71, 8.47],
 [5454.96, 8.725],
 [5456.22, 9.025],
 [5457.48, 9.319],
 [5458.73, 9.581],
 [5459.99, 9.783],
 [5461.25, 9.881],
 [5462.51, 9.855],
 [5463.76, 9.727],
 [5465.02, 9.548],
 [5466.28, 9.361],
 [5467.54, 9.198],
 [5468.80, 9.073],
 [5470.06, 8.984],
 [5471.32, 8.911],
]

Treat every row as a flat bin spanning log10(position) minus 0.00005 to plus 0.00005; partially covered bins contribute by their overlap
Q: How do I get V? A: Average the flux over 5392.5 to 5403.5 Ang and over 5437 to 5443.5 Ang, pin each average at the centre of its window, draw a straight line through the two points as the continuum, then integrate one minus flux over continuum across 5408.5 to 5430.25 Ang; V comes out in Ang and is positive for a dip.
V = 2.06 Ang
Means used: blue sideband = 9.72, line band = 8.74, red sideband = 9.59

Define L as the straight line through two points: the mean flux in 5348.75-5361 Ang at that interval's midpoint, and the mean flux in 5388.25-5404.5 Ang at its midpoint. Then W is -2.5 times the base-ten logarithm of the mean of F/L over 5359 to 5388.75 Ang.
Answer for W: 0.045 mag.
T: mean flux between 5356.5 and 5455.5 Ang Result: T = 9.22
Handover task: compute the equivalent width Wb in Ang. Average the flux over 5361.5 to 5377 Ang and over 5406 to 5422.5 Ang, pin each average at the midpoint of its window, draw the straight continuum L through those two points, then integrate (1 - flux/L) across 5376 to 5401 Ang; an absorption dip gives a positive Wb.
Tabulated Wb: -1.8 Ang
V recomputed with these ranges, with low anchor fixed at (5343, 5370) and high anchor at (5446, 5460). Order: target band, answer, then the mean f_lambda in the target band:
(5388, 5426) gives -0.13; 9.21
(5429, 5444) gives -0.85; 9.44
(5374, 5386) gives 0.12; 9.3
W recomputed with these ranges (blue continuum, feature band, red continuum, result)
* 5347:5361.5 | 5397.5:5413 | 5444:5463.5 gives 0.03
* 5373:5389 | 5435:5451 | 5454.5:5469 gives 0.03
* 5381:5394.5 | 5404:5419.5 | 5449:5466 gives 0.09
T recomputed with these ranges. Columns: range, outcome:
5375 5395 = 9.57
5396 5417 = 9.07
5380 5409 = 9.57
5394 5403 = 9.71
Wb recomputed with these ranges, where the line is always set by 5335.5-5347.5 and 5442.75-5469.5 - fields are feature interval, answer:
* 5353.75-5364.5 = -1.2 Ang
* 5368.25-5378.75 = 0.1 Ang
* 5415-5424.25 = 0.1 Ang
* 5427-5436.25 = -0.1 Ang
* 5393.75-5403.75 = -0.7 Ang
